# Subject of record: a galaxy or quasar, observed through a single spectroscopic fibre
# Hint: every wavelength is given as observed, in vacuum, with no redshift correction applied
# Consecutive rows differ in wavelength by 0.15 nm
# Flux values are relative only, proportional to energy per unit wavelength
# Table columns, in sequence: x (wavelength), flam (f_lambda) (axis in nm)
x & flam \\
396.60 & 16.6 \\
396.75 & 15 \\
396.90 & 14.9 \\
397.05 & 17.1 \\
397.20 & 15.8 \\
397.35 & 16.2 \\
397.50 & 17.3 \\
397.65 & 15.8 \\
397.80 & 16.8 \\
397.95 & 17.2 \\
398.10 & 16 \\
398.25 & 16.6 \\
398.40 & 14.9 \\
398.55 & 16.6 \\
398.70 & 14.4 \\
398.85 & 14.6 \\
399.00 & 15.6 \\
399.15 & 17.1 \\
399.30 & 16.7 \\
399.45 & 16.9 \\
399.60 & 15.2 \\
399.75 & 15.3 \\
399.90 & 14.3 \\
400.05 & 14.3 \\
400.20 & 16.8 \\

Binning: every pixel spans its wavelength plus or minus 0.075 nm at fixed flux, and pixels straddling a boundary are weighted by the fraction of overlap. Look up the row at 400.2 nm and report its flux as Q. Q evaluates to 16.8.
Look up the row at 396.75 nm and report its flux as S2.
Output 15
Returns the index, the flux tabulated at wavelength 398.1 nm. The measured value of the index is 16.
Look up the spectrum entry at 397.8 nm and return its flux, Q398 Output 16.8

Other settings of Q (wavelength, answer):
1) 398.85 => 14.6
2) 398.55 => 16.6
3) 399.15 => 17.1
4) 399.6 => 15.2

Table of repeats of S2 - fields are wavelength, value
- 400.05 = 14.3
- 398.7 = 14.4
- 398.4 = 14.9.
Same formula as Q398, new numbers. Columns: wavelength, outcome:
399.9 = 14.3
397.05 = 17.1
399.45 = 16.9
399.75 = 15.3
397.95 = 17.2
